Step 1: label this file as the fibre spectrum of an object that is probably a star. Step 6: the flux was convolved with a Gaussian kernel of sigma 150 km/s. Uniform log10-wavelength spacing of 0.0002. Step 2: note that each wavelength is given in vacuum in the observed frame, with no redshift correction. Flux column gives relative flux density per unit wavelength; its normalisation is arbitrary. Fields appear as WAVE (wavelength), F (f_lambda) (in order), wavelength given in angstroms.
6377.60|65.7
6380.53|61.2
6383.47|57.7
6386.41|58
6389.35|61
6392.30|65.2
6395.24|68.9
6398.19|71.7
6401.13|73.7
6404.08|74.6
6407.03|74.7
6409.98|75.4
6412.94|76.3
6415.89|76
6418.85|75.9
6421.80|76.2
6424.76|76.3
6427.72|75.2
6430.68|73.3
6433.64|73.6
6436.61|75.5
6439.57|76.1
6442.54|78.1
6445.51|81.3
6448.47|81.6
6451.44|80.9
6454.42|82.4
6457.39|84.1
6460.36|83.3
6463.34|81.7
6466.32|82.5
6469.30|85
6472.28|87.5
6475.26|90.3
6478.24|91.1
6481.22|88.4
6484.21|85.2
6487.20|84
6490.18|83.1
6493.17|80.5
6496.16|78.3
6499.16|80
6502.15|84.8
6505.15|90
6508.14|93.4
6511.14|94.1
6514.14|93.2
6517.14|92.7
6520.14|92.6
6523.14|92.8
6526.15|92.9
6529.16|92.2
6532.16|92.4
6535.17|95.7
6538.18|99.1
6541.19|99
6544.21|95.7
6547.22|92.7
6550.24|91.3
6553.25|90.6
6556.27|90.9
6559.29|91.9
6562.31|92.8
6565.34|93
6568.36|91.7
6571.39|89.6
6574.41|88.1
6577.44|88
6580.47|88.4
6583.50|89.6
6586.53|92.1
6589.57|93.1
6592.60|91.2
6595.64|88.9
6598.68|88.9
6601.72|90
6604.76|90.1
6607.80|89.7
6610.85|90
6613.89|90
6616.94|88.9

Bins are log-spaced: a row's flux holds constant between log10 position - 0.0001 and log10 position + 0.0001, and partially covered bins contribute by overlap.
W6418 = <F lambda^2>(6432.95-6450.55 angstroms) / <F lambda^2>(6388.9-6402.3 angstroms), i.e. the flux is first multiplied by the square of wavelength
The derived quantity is 1.2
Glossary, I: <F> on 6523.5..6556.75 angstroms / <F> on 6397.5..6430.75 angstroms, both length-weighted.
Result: 1.25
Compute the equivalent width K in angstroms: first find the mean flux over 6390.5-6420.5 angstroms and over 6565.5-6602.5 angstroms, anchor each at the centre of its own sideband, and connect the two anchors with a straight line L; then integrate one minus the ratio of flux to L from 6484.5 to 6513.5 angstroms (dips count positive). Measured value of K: -1.3 angstroms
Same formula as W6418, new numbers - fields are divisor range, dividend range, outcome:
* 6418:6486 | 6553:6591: 1.16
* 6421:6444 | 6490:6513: 1.16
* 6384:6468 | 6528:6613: 1.27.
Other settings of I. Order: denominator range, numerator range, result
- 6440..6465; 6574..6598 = 1.10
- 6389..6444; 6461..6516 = 1.17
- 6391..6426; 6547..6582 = 1.23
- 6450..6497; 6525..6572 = 1.11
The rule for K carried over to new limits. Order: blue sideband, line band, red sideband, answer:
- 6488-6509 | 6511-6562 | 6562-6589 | -3.7 angstroms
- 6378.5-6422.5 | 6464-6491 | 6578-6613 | -3.0 angstroms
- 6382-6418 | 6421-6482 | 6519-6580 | -2.8 angstroms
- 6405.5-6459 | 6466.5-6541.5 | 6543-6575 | -3.3 angstroms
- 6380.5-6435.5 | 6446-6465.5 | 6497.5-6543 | -0.5 angstroms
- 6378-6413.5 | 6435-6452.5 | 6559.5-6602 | -1.2 angstroms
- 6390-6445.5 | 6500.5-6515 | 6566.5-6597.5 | -1.4 angstroms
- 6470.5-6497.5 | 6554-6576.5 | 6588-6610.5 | -0.6 angstroms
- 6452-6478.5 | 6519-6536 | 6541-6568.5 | -0.5 angstroms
